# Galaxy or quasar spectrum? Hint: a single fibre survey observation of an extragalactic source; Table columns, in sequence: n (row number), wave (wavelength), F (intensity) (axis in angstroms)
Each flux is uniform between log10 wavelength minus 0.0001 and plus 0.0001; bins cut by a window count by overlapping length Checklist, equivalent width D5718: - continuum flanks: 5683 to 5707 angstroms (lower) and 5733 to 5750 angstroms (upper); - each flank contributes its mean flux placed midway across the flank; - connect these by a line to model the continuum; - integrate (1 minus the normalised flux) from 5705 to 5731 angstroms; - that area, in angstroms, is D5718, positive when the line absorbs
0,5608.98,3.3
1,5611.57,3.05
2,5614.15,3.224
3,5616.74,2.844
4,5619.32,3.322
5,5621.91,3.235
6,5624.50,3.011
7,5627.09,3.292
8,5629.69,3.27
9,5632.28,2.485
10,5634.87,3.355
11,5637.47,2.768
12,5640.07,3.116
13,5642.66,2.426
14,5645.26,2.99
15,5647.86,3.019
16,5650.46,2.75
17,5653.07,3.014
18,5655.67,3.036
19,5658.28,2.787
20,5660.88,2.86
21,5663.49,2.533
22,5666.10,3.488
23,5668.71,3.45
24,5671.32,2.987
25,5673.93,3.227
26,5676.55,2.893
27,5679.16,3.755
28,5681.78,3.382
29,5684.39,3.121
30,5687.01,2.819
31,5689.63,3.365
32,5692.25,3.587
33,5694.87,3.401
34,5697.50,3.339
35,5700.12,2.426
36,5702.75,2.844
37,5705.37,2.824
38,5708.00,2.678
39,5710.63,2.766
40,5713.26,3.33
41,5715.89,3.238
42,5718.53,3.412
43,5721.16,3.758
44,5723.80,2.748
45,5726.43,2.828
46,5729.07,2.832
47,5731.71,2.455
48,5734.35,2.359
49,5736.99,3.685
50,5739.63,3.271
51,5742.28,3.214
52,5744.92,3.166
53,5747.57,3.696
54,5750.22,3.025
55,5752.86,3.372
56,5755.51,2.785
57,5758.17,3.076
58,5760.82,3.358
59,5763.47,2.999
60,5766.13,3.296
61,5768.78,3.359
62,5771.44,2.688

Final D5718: 0.9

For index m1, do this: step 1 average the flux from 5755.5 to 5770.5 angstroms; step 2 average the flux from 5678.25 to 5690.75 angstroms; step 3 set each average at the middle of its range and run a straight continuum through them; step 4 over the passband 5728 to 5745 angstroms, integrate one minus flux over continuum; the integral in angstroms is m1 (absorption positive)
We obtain 1.1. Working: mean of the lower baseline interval 3.27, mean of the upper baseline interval 3.16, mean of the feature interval 2.99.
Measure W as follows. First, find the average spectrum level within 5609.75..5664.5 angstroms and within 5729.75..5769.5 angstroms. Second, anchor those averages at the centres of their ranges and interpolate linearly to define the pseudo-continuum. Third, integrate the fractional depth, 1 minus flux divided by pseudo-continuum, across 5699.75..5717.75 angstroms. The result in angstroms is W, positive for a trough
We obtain 1.0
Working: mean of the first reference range 2.98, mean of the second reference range 3.13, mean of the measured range 2.91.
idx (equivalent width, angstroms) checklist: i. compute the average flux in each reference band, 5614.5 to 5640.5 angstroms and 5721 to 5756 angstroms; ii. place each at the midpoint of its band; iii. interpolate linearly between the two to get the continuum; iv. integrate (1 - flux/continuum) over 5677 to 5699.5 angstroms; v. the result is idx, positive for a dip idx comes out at -1.7 angstroms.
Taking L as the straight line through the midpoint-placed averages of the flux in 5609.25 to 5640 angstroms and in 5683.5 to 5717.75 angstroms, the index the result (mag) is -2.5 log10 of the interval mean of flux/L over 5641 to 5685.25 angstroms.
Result 0.011 mag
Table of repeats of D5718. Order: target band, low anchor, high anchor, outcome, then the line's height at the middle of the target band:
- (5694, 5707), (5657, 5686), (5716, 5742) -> 0.6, 3.09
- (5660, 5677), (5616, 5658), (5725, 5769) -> -0.3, 3.02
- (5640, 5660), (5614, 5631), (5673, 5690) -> 2.0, 3.19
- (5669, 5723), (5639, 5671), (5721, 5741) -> -3.8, 2.95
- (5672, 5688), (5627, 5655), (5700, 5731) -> -1.3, 2.96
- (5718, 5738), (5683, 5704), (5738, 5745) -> 1.4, 3.21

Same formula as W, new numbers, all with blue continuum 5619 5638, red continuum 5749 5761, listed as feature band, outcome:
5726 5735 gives 1.4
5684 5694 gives -0.5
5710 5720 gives -0.4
